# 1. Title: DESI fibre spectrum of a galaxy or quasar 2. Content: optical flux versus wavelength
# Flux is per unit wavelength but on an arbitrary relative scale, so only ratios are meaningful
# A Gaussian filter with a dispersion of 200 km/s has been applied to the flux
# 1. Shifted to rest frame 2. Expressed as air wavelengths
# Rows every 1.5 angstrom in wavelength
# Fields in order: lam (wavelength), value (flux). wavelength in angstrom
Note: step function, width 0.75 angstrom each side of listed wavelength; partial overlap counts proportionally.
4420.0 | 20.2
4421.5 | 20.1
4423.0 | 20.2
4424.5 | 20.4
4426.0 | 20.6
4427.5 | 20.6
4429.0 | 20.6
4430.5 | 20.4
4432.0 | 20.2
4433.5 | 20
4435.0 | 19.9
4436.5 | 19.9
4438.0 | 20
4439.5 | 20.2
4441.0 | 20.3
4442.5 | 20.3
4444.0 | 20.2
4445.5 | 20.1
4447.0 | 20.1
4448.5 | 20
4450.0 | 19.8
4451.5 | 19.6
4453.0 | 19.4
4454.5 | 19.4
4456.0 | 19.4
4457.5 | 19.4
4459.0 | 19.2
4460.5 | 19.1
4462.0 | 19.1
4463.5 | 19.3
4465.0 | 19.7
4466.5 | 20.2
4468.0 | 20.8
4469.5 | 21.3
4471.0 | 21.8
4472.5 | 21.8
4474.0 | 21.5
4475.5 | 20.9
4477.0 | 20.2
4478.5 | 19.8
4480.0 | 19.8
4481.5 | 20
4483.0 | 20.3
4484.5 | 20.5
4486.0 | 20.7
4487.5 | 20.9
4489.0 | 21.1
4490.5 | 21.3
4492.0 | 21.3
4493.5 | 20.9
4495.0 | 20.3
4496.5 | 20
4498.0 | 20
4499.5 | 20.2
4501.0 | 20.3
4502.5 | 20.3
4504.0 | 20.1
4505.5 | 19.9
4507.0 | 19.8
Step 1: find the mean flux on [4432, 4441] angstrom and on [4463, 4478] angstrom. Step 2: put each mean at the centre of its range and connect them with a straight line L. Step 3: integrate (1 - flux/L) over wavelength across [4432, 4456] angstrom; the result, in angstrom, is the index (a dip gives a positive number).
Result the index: 0.31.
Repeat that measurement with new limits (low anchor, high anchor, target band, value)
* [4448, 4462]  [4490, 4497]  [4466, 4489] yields -0.57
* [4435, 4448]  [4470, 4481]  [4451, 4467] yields 0.83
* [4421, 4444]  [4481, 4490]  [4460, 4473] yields 0.09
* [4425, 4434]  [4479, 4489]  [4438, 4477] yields 0.56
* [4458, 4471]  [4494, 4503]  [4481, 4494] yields -0.44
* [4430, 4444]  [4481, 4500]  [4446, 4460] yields 0.47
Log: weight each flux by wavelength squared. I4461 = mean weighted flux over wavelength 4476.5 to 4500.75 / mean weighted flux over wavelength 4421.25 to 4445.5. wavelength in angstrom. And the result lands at 1.04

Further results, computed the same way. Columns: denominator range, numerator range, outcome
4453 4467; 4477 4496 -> 1.07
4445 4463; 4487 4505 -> 1.07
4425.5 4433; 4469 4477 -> 1.06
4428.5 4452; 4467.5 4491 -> 1.05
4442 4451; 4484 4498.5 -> 1.05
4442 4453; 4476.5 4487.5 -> 1.03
